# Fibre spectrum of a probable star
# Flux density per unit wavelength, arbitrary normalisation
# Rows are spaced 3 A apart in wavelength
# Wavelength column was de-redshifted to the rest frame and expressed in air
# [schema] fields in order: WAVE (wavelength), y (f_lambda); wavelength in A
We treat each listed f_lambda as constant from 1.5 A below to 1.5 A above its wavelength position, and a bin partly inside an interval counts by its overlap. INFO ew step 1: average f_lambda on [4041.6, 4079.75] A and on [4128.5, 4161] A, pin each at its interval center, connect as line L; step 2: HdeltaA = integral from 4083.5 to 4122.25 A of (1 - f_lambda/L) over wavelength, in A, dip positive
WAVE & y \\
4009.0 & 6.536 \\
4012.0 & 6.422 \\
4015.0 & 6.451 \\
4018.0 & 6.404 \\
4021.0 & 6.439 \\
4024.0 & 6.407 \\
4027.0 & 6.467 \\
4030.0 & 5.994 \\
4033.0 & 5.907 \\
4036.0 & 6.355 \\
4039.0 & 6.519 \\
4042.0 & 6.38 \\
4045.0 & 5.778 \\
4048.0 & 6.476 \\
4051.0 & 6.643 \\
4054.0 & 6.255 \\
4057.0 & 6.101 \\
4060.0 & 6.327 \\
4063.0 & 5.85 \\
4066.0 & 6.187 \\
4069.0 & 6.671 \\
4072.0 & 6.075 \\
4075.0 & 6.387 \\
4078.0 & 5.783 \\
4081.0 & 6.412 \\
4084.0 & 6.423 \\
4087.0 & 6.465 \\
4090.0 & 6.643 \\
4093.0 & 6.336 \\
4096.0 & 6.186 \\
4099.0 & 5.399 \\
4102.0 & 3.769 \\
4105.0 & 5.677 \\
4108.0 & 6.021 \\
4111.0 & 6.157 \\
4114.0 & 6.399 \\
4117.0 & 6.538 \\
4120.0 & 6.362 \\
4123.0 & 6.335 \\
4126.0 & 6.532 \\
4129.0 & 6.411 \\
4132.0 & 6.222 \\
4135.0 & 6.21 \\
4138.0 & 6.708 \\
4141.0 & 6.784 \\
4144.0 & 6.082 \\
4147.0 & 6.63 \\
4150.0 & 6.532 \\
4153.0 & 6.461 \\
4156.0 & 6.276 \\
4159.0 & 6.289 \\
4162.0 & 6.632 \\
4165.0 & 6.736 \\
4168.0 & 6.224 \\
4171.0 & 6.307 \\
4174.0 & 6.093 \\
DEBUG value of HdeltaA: 1.8 A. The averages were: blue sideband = 6.22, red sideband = 6.42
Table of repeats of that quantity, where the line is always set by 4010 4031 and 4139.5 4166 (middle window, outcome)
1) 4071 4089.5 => 0.42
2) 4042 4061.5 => 0.41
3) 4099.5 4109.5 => 1.97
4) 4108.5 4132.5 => 0.37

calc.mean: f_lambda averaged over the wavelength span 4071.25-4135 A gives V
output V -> 6.12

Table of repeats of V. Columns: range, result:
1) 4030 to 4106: 6.12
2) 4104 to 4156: 6.36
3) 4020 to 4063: 6.27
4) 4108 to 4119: 6.32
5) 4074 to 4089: 6.3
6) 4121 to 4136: 6.35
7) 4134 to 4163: 6.46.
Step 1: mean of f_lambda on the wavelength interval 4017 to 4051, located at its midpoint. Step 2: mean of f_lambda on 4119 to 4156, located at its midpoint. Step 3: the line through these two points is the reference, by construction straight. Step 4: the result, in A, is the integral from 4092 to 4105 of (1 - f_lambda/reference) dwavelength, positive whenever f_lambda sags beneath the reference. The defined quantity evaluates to 2.0 A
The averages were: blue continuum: 6.3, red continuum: 6.43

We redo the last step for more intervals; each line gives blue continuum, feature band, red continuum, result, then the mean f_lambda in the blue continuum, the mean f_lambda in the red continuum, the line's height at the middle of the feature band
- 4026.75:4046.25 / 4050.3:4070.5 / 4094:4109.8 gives -1.22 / 6.19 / 5.45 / 5.92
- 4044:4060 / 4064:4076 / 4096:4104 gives -1.11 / 6.27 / 4.95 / 5.78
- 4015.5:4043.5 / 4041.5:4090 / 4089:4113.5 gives -1.81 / 6.32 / 5.78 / 6.05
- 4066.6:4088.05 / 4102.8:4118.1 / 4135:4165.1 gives 0.84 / 6.31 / 6.49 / 6.39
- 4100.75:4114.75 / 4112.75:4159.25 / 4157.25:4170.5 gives -3.14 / 5.59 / 6.45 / 6.03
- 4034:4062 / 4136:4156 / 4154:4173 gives -0.37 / 6.3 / 6.4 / 6.39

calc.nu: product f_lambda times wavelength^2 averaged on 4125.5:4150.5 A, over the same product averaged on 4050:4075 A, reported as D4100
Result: 1.07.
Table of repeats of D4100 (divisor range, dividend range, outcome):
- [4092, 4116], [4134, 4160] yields 1.15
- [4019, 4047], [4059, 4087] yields 1.02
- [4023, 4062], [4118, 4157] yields 1.07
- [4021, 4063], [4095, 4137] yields 1.00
